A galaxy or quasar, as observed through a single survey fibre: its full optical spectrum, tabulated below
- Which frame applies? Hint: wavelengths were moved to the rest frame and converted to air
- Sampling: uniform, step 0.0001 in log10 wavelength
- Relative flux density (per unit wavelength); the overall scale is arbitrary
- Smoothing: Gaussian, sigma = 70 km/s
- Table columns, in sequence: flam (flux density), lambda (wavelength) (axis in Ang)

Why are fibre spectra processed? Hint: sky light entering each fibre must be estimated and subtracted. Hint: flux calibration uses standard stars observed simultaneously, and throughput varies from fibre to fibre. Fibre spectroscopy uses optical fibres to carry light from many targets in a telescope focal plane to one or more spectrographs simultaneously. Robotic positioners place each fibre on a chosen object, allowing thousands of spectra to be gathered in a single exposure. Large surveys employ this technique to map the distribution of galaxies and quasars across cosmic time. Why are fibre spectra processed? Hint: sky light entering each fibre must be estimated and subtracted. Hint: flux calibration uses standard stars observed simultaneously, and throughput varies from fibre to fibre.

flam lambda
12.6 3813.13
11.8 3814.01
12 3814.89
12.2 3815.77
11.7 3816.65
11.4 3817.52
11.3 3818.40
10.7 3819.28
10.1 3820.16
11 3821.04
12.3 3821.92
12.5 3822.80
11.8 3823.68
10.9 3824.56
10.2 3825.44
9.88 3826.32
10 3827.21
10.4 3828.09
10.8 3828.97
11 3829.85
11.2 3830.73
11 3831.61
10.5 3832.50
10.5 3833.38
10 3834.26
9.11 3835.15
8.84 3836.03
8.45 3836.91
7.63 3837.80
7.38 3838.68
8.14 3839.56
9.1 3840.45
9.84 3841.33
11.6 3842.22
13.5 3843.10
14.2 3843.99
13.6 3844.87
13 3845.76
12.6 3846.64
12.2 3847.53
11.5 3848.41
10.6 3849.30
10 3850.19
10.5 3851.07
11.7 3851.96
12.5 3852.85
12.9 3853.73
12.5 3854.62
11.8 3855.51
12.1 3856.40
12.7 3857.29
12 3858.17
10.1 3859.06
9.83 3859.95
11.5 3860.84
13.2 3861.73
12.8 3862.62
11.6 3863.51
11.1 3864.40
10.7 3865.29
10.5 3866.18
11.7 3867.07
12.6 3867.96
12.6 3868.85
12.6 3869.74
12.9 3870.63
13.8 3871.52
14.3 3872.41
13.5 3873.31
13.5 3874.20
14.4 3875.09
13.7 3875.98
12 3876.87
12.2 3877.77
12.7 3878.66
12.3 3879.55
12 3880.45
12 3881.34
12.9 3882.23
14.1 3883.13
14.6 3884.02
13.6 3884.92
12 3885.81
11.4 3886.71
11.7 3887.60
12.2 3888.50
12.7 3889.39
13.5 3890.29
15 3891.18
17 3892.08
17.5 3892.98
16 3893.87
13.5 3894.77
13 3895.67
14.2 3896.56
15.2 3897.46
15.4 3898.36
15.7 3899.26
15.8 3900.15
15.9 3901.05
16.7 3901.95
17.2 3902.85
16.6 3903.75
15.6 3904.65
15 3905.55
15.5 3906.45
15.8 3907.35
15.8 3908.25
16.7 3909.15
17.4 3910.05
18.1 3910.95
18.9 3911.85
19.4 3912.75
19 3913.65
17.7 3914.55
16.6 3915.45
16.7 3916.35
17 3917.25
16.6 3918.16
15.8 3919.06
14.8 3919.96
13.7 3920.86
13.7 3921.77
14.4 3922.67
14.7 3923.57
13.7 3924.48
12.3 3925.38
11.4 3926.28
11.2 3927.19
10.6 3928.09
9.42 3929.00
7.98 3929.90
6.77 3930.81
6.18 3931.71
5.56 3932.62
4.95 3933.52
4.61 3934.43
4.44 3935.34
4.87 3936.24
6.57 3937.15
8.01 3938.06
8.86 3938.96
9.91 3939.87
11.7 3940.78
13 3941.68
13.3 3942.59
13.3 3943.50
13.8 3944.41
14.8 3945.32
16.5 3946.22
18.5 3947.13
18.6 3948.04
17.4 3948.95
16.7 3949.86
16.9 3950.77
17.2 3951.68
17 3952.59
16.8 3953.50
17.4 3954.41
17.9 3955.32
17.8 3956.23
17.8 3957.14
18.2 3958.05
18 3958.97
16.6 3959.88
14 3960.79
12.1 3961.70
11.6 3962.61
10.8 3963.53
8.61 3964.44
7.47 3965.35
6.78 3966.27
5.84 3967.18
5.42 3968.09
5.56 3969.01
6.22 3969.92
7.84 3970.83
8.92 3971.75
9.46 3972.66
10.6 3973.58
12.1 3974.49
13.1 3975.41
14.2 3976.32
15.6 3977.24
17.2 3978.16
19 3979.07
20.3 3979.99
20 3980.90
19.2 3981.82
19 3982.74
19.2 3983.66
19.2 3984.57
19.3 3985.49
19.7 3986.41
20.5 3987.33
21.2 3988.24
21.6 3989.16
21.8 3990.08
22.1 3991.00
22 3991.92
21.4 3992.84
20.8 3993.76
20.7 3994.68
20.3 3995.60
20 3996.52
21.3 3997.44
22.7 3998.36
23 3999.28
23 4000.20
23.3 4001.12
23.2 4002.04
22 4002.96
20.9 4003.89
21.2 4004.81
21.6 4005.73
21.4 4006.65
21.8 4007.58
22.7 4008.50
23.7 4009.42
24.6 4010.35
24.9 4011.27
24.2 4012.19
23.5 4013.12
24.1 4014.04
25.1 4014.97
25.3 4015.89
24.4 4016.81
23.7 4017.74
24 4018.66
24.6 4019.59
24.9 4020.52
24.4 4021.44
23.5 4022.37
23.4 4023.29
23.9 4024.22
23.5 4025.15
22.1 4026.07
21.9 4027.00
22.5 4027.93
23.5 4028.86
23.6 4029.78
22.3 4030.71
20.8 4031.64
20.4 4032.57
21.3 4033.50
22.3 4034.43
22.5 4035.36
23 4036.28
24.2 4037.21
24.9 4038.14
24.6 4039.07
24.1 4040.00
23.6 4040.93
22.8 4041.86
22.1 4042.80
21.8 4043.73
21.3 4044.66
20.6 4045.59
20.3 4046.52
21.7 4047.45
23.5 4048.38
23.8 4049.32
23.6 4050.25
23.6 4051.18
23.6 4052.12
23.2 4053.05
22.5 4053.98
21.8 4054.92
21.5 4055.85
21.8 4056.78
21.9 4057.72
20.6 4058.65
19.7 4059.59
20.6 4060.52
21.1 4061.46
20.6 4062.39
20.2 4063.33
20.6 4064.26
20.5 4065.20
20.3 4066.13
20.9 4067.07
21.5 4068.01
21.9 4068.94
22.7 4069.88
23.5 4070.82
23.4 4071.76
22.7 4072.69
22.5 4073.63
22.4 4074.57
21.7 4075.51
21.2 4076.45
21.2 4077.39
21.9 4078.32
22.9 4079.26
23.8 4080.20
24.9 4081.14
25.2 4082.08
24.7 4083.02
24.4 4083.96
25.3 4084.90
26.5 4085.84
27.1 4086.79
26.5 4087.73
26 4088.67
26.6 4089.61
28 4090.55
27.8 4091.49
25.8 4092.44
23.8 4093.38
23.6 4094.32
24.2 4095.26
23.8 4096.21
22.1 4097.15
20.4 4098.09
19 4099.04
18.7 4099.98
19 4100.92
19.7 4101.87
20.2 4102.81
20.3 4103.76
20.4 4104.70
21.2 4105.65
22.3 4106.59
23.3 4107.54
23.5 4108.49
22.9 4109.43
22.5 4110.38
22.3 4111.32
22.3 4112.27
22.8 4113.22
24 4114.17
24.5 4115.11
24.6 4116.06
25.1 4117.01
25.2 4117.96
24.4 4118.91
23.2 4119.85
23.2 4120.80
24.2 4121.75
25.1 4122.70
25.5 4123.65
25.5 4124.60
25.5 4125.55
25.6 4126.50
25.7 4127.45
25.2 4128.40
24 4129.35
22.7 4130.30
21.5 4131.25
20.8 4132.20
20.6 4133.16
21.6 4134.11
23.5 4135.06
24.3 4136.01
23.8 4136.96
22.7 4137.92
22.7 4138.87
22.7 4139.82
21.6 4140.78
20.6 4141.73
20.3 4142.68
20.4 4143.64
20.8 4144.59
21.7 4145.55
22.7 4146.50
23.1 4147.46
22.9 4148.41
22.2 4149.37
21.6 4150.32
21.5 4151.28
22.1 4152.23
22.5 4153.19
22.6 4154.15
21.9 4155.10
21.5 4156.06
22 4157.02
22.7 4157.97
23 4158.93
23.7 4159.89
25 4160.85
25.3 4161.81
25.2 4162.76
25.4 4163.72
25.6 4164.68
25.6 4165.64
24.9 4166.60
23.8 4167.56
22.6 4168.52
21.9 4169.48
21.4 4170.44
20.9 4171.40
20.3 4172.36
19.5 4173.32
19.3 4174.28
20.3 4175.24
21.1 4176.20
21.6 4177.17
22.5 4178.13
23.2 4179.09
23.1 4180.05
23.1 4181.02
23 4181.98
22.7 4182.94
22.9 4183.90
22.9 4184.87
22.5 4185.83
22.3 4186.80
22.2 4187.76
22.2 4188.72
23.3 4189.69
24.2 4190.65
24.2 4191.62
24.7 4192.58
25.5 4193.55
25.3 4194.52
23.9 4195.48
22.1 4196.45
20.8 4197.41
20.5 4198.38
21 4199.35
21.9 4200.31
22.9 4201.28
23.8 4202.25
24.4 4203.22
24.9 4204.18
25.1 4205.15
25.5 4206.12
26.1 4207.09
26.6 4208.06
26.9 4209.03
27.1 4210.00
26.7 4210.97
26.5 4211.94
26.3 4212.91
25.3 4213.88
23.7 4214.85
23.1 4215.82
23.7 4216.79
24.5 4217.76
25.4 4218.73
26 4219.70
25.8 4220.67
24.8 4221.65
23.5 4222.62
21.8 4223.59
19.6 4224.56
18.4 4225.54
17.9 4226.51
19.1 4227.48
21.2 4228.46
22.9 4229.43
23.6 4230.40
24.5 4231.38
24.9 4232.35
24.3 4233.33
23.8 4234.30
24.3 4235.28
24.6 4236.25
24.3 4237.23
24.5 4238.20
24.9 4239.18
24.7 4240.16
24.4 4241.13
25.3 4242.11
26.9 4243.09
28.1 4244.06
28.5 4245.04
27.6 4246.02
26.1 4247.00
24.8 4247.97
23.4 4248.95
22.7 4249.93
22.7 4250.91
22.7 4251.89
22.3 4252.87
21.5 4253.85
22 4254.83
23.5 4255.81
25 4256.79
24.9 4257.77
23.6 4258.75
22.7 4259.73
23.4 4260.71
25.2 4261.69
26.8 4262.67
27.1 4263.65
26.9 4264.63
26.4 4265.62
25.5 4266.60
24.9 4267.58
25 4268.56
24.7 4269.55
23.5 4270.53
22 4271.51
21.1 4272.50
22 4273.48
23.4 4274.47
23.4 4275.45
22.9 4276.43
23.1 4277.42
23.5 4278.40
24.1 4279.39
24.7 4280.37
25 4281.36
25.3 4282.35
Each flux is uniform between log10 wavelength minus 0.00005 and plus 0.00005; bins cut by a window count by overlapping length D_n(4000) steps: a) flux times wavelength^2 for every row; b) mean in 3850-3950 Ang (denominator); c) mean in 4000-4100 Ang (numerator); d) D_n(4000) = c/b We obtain 1.9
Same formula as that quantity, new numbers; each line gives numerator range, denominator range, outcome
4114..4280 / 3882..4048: 1.54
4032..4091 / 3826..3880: 2.20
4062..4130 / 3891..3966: 1.81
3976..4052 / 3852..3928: 1.68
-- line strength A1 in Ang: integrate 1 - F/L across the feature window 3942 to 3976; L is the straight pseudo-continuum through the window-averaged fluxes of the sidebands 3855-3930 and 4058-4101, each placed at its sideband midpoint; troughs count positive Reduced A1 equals 7.5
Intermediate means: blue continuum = 13.9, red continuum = 22.9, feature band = 13.3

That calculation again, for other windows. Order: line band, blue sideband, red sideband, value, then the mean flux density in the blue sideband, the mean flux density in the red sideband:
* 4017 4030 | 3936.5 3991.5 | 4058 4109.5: -3.47 Ang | 14.6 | 22.6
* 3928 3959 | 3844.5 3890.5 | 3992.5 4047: 9.03 Ang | 12.3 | 22.8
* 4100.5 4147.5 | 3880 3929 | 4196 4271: -3.89 Ang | 14.9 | 24.2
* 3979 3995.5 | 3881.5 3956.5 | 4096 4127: -3.22 Ang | 13.9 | 22.8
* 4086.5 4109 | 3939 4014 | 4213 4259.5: -3.05 Ang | 17.2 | 23.9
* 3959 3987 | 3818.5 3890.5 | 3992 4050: 9.12 Ang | 11.6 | 22.8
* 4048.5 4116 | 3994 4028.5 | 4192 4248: 2.03 Ang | 23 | 24.2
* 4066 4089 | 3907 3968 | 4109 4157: -3.60 Ang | 13.3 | 23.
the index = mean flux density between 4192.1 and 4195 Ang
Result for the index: 25.1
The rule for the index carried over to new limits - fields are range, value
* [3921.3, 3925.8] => 13.8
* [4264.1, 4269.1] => 25.7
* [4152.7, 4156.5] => 22.1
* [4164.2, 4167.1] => 25.3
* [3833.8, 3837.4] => 9.08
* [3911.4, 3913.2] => 19.2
